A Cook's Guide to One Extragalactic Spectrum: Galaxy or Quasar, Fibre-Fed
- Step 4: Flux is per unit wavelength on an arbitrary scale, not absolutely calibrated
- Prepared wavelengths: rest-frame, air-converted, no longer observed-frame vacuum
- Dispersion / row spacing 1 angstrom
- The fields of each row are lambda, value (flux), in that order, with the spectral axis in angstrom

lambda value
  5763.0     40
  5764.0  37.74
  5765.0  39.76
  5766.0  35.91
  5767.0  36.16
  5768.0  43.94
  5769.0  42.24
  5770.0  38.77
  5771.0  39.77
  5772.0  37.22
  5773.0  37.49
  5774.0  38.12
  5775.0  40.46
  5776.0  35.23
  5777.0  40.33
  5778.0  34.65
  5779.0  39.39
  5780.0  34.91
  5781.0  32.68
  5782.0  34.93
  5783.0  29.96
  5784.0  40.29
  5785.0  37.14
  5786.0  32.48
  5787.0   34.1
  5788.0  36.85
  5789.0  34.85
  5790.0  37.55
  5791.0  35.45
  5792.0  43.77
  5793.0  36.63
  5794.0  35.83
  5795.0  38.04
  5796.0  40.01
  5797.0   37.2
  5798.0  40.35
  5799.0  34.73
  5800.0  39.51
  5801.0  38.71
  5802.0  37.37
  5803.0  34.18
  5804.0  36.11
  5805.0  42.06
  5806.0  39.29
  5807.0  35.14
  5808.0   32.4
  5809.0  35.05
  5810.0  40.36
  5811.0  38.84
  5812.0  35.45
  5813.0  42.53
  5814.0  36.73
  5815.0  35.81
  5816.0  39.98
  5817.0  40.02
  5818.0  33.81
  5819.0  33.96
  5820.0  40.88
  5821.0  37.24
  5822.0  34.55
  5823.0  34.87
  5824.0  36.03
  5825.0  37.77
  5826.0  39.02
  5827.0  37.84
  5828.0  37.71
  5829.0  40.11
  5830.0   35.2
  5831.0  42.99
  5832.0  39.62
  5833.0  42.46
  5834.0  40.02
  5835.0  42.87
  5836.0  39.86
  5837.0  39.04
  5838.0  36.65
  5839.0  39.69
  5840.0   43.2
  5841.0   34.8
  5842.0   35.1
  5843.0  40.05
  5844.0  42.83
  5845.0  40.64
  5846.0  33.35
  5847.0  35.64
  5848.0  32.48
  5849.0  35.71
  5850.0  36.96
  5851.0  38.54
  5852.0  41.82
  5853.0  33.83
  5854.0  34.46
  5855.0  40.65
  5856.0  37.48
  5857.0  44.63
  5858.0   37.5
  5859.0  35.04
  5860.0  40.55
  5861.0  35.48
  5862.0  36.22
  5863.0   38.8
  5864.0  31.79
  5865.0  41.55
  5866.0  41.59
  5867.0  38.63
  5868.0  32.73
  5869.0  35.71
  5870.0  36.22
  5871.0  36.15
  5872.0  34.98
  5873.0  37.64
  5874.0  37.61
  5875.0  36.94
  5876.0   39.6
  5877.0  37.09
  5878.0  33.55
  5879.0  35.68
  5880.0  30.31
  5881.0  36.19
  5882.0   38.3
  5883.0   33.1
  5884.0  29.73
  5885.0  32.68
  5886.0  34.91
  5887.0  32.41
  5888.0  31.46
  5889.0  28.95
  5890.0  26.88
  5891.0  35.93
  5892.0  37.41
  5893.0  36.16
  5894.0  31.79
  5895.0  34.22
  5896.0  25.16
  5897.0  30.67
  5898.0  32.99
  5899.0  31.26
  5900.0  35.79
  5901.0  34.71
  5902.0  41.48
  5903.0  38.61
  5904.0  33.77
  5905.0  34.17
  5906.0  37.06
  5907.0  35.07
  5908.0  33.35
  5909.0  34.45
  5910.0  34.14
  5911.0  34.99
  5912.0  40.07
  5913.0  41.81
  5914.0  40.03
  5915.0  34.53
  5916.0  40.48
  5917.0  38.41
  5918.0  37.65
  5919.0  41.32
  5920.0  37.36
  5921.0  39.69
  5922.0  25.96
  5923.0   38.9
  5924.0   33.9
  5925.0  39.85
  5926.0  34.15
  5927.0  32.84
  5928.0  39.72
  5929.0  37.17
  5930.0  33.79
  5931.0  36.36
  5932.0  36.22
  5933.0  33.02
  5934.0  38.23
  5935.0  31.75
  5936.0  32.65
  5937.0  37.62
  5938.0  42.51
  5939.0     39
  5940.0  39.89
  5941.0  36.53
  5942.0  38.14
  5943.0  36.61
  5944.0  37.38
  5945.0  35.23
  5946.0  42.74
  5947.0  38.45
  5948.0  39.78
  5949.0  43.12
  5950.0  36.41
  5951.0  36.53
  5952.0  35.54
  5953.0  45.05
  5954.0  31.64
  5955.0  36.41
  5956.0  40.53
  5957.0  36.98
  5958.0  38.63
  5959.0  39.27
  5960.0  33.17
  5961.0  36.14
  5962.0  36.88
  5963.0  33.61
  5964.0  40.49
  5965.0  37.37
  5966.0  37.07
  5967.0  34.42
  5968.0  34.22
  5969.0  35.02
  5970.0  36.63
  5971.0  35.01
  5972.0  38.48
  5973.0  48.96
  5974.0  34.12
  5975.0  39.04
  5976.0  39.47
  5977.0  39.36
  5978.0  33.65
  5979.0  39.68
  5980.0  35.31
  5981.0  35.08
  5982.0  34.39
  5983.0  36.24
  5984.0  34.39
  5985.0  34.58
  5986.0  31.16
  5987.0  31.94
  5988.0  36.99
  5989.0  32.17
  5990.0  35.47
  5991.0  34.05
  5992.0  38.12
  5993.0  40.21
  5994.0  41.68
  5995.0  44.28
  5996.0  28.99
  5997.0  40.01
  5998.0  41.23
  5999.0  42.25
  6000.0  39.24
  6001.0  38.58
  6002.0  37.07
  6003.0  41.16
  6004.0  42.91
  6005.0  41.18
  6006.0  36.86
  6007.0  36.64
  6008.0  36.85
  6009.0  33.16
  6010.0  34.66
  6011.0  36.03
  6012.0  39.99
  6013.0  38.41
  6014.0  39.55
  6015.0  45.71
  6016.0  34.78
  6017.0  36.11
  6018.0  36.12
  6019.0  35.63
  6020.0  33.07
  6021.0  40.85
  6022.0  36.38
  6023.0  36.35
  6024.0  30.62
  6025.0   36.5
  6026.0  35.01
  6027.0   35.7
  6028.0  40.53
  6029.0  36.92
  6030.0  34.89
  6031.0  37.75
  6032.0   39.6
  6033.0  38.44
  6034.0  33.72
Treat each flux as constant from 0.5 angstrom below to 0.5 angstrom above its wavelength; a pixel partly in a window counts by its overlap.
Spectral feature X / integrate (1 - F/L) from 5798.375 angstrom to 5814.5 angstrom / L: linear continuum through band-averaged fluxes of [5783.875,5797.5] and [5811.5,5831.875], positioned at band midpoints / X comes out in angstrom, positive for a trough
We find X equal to 0.0 angstrom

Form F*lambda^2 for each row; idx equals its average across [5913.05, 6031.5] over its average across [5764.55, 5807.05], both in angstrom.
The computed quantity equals 1.06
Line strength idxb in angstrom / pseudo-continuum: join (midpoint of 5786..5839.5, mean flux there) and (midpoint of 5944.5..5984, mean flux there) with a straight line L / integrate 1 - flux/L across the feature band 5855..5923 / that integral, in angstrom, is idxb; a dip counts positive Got 3.4 angstrom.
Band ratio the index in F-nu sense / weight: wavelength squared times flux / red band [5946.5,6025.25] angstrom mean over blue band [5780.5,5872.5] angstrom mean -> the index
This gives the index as 1.0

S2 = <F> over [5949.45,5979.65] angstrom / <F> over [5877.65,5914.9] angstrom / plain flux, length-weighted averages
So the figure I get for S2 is 1.09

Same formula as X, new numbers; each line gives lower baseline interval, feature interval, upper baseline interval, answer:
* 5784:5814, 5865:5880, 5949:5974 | 0.3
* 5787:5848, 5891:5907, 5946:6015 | 1.4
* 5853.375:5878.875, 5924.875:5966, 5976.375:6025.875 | -0.1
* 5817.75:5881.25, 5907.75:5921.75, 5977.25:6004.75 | -0.1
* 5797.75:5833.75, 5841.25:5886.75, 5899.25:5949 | 0.9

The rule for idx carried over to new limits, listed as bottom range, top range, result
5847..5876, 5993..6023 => 1.08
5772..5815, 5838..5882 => 1.03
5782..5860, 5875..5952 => 0.98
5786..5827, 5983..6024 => 1.07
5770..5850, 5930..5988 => 1.04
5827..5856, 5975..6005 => 1.02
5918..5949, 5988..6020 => 1.05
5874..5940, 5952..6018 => 1.08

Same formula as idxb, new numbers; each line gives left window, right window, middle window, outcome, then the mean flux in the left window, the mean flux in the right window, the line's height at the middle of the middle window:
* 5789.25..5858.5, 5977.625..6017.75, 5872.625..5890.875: 1.8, 38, 37.3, 37.7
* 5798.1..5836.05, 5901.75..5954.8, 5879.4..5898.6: 2.4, 37.9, 37.1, 37.4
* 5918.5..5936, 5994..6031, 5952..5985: -0.3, 35.8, 37.7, 36.7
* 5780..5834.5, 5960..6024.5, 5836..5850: -0.2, 37.3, 37.1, 37.3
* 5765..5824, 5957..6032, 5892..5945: 1.6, 37.3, 37.1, 37.2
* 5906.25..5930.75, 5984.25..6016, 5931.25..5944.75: 0.0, 36.7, 37.7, 36.9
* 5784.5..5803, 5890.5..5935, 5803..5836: -1.0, 37.2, 35.7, 36.9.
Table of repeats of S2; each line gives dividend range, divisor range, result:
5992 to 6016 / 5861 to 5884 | 1.07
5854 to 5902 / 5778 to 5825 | 0.96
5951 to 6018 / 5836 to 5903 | 1.04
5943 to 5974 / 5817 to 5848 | 0.99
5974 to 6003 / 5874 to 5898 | 1.10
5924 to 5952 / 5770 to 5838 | 0.99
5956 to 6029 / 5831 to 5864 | 0.97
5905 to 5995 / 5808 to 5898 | 1.01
